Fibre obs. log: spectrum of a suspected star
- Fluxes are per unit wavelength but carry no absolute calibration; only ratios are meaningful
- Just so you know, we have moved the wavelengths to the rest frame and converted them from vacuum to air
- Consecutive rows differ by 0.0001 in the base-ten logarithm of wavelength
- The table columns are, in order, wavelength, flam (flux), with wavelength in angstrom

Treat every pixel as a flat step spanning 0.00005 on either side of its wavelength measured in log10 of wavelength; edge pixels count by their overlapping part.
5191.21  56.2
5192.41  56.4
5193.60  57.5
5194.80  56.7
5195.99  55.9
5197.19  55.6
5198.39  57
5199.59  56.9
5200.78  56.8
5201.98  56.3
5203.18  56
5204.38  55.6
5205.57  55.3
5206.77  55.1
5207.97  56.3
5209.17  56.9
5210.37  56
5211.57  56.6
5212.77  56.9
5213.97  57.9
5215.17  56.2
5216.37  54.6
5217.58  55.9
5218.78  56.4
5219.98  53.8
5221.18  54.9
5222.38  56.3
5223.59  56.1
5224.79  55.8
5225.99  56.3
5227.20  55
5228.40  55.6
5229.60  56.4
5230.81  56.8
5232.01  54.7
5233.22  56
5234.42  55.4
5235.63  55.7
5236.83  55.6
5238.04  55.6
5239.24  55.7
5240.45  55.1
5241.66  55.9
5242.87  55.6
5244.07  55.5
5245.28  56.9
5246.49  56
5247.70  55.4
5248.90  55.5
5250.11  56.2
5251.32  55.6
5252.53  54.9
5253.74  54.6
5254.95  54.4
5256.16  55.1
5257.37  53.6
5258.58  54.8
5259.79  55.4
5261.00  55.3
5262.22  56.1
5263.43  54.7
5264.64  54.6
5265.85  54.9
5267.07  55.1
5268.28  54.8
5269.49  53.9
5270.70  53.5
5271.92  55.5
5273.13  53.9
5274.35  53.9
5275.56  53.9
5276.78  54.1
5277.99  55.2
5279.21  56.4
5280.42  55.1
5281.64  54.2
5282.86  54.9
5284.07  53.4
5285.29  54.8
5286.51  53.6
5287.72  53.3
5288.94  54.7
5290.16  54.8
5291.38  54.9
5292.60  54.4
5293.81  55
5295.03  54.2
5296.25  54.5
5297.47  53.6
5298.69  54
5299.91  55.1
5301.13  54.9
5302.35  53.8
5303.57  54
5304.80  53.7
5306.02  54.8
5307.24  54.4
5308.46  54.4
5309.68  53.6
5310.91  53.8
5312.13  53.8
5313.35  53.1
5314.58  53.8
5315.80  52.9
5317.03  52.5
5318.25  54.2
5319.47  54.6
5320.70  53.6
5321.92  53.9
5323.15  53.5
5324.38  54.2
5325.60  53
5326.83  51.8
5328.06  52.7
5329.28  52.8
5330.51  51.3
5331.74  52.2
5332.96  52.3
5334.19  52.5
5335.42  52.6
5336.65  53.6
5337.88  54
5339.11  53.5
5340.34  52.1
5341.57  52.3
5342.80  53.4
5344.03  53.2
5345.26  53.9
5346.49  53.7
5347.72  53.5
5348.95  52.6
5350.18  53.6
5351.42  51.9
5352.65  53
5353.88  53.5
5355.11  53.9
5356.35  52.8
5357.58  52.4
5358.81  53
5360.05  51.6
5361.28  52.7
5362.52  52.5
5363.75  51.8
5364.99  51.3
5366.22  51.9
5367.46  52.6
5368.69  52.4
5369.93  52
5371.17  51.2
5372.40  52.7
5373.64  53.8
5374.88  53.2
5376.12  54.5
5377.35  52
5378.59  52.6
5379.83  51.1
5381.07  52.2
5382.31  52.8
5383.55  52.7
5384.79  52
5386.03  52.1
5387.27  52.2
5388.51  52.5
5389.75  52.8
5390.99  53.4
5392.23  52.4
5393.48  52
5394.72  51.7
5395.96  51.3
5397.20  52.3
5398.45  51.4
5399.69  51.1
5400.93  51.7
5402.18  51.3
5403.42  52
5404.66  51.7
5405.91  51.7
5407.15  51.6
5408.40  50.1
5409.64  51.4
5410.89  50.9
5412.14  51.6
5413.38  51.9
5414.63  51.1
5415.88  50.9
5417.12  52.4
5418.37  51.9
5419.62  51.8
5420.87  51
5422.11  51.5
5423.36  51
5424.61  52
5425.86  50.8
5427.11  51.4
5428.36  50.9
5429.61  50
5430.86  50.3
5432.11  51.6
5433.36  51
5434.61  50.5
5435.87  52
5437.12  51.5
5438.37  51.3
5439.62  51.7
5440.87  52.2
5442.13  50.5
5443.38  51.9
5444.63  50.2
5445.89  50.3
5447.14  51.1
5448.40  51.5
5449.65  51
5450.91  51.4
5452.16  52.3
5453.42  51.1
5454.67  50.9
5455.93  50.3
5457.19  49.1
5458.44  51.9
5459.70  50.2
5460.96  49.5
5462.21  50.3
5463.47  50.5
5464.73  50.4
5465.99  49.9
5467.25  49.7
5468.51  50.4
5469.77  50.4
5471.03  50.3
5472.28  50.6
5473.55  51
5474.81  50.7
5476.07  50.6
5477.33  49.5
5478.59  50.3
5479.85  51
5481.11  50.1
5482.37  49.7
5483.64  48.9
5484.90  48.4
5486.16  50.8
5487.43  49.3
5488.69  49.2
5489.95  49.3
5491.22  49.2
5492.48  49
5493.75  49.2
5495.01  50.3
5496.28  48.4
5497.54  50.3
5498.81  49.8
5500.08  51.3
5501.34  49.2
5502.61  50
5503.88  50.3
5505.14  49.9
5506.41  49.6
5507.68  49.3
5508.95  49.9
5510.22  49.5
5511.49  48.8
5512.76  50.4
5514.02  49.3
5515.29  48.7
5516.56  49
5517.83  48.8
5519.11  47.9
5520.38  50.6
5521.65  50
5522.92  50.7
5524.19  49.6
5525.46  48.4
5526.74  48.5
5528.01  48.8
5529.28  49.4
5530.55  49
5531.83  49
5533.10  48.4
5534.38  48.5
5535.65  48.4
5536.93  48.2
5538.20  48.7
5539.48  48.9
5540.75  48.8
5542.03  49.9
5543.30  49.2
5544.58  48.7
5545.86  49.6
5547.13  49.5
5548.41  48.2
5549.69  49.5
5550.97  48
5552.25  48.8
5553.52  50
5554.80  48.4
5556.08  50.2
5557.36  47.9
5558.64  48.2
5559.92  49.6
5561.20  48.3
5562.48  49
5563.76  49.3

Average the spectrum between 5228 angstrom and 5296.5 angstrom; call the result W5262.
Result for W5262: 55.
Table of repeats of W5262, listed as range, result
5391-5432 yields 51.4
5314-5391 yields 52.8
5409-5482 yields 50.9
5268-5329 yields 54.1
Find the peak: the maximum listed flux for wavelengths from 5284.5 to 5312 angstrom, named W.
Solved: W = 55.1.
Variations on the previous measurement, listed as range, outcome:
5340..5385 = 54.5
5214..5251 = 56.9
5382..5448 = 53.4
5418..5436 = 52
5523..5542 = 49.6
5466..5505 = 51.3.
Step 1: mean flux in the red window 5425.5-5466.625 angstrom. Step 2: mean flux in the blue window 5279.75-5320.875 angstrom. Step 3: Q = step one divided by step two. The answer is 0.94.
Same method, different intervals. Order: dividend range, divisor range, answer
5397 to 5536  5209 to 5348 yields 0.92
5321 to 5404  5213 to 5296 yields 0.95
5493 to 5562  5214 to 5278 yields 0.89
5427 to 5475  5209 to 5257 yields 0.91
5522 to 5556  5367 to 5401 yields 0.94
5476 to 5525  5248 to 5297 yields 0.91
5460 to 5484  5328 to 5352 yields 0.95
